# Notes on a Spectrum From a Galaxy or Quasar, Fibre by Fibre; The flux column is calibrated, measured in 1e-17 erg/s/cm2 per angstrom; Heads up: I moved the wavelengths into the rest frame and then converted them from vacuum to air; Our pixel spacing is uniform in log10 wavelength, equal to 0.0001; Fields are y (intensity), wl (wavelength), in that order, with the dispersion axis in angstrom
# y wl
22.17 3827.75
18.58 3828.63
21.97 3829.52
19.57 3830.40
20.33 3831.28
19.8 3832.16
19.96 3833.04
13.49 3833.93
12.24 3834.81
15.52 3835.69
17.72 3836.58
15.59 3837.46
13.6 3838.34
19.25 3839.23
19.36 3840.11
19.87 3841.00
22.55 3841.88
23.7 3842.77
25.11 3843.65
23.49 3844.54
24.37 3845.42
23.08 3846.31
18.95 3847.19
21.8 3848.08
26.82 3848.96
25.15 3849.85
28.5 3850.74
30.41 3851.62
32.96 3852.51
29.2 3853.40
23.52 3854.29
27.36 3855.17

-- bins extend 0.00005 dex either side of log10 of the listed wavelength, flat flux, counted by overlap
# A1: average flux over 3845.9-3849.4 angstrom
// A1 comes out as 22.7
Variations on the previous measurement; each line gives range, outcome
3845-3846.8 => 23.6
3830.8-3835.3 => 17.2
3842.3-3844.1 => 24.3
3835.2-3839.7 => 16.3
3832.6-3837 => 15.8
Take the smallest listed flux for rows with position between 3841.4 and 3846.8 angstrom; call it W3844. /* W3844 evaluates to 22.55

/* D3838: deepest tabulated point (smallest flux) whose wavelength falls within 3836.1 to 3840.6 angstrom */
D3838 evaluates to 13.6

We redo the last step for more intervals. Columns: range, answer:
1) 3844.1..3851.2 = 18.95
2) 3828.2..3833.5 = 18.58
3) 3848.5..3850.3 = 25.15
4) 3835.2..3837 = 15.52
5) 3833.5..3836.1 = 12.24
